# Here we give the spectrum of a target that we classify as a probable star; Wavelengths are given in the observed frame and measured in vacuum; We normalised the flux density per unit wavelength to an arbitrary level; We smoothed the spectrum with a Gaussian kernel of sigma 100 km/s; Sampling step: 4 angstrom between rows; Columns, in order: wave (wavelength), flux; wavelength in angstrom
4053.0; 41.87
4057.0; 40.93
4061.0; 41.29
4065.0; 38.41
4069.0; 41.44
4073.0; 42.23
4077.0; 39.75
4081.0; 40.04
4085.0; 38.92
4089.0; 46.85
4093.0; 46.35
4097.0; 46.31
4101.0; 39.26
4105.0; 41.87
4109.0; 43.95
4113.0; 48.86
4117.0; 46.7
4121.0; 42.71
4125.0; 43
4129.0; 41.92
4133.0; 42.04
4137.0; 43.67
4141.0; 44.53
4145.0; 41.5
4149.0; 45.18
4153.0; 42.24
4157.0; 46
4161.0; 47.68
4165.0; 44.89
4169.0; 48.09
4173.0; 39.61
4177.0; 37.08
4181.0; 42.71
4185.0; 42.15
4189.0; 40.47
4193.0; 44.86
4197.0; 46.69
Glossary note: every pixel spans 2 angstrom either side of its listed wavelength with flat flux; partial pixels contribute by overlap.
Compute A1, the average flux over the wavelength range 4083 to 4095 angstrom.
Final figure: 44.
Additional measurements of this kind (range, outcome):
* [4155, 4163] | 46.8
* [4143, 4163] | 44.5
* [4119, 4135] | 42.4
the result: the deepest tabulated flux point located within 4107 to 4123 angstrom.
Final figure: 42.71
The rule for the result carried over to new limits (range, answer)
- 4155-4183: 37.08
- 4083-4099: 38.92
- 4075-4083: 39.75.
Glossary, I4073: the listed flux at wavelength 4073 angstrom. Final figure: 42.23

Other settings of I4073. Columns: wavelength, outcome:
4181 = 42.71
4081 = 40.04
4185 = 42.15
